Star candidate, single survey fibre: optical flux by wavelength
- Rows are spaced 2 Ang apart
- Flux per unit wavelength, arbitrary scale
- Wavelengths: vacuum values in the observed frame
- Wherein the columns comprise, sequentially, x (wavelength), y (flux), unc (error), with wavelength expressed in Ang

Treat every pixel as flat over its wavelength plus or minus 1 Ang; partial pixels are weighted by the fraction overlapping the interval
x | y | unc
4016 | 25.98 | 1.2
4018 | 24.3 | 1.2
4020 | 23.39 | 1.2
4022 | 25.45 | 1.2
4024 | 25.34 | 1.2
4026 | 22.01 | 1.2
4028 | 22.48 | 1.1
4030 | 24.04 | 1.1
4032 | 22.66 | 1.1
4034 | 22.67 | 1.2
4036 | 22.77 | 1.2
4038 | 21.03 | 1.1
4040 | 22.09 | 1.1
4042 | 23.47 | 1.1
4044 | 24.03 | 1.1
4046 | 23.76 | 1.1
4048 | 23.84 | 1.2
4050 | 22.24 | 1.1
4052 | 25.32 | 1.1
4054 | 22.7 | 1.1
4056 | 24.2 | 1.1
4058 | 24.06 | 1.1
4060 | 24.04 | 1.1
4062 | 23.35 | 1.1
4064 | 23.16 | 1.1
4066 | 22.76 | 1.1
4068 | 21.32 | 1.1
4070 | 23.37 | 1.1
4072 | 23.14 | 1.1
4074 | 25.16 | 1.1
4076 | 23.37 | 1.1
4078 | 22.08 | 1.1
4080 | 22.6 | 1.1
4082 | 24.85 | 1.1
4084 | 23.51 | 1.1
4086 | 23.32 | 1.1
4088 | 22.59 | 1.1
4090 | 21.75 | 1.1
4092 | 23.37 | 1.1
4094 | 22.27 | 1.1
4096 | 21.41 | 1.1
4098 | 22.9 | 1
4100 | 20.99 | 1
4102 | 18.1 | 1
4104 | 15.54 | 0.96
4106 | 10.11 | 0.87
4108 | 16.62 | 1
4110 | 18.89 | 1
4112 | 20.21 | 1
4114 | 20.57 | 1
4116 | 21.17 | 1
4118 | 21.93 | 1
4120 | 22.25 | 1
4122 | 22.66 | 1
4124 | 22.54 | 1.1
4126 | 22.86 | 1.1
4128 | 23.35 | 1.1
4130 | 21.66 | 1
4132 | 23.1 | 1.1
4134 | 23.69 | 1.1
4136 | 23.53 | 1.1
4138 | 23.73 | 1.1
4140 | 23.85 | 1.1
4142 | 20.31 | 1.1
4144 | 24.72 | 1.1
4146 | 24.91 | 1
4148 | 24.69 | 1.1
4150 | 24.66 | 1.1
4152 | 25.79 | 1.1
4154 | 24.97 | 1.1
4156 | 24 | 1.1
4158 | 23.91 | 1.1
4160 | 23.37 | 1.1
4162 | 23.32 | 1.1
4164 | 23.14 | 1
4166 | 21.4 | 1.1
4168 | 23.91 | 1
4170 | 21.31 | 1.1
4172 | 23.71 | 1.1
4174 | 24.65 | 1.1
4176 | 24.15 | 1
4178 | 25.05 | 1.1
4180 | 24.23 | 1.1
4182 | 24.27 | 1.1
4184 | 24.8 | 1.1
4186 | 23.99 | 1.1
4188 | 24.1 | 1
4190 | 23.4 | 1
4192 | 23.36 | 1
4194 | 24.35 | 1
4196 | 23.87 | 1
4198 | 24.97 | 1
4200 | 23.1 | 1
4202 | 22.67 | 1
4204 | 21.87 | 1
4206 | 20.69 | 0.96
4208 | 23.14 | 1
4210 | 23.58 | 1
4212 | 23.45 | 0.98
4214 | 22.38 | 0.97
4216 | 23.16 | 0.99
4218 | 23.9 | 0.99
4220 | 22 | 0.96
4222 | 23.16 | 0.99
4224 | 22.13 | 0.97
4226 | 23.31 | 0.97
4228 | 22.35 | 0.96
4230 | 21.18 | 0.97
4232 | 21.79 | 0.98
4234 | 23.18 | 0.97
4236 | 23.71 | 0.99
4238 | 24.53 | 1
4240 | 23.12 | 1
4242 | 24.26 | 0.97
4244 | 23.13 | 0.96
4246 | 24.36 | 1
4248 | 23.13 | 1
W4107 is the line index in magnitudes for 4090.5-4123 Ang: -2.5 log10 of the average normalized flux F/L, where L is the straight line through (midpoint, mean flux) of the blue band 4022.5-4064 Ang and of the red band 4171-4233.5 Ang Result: 0.17 mag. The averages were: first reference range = 23.3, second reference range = 23.3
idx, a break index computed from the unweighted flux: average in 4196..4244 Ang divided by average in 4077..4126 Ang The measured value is 1.10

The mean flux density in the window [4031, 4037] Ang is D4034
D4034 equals 22.7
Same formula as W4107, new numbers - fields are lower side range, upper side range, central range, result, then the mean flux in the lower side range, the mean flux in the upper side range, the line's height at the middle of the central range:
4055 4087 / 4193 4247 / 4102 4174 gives 0.052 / 23.4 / 23.1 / 23.3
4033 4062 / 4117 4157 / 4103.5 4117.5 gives 0.297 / 23.3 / 23.5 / 23.4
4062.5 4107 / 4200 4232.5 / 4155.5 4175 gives -0.048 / 21.7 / 22.6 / 22.2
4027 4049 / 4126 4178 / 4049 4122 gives 0.068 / 23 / 23.6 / 23.2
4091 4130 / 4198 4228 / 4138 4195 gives -0.102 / 20.4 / 22.8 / 21.7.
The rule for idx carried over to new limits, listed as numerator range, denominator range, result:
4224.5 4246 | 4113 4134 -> 1.04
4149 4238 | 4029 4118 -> 1.06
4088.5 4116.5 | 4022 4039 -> 0.85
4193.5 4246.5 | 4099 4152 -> 1.07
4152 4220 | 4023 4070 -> 1.01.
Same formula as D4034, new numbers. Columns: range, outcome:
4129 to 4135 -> 22.8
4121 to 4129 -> 22.9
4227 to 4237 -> 22.4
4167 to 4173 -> 23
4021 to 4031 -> 23.9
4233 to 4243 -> 23.8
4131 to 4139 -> 23.5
